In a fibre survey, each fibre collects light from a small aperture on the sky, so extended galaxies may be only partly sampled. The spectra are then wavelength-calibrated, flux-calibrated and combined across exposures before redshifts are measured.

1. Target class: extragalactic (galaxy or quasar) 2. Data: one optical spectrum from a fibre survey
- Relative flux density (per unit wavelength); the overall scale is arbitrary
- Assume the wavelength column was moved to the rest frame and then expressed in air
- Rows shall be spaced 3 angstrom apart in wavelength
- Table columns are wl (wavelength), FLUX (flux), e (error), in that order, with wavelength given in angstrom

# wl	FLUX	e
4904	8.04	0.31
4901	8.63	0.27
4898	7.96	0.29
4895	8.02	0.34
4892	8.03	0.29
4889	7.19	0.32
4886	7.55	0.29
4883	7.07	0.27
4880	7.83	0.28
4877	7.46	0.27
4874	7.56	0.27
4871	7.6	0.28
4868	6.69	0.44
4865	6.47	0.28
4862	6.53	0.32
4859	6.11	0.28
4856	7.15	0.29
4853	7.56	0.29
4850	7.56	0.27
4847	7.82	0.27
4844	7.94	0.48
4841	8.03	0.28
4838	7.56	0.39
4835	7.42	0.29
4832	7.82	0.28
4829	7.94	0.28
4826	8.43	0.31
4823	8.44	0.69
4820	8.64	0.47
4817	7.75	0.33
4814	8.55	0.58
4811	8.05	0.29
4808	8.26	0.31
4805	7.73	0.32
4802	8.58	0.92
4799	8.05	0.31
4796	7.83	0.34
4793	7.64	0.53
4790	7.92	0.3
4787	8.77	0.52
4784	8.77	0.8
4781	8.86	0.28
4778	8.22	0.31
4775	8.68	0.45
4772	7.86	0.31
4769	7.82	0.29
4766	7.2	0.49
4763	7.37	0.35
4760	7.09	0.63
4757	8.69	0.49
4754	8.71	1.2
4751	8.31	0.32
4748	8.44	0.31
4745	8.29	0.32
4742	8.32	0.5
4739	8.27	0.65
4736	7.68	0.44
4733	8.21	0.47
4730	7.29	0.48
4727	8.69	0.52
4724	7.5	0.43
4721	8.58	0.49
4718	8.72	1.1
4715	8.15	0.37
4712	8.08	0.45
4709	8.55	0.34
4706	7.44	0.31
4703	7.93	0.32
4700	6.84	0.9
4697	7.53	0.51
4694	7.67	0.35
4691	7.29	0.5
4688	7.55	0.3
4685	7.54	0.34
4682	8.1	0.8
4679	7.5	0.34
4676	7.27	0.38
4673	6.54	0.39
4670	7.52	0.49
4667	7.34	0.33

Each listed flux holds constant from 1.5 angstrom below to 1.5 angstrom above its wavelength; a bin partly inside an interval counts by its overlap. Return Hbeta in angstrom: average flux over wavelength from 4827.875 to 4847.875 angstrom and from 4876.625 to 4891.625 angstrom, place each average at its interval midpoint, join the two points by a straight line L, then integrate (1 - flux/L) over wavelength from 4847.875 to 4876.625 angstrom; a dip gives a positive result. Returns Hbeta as 2.1 angstrom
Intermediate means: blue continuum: 7.79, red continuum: 7.46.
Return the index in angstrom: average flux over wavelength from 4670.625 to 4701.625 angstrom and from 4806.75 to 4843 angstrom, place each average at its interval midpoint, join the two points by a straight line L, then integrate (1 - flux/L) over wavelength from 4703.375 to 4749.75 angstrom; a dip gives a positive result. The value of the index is -3.4 angstrom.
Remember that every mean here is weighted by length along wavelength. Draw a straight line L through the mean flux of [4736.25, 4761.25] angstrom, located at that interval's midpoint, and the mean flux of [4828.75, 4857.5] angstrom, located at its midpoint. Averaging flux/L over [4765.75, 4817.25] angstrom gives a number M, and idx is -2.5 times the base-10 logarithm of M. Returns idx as -0.03 mag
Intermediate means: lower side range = 8.25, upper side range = 7.67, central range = 8.17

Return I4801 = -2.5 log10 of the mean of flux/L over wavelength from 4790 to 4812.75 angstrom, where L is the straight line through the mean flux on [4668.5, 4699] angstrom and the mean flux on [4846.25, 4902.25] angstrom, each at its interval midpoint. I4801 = -0.09 mag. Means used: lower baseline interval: 7.44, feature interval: 8.02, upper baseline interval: 7.4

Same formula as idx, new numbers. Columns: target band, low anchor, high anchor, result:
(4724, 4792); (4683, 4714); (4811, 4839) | -0.039 mag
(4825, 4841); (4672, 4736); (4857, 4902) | -0.051 mag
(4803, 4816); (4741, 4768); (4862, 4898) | -0.054 mag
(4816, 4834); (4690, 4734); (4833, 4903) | -0.078 mag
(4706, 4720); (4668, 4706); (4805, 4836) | -0.097 mag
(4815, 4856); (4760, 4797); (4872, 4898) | -0.012 mag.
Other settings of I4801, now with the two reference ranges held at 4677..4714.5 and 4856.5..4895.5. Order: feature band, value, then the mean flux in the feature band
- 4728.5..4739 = -0.03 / 7.8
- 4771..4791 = -0.14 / 8.47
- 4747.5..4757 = -0.13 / 8.52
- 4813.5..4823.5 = -0.13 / 8.32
